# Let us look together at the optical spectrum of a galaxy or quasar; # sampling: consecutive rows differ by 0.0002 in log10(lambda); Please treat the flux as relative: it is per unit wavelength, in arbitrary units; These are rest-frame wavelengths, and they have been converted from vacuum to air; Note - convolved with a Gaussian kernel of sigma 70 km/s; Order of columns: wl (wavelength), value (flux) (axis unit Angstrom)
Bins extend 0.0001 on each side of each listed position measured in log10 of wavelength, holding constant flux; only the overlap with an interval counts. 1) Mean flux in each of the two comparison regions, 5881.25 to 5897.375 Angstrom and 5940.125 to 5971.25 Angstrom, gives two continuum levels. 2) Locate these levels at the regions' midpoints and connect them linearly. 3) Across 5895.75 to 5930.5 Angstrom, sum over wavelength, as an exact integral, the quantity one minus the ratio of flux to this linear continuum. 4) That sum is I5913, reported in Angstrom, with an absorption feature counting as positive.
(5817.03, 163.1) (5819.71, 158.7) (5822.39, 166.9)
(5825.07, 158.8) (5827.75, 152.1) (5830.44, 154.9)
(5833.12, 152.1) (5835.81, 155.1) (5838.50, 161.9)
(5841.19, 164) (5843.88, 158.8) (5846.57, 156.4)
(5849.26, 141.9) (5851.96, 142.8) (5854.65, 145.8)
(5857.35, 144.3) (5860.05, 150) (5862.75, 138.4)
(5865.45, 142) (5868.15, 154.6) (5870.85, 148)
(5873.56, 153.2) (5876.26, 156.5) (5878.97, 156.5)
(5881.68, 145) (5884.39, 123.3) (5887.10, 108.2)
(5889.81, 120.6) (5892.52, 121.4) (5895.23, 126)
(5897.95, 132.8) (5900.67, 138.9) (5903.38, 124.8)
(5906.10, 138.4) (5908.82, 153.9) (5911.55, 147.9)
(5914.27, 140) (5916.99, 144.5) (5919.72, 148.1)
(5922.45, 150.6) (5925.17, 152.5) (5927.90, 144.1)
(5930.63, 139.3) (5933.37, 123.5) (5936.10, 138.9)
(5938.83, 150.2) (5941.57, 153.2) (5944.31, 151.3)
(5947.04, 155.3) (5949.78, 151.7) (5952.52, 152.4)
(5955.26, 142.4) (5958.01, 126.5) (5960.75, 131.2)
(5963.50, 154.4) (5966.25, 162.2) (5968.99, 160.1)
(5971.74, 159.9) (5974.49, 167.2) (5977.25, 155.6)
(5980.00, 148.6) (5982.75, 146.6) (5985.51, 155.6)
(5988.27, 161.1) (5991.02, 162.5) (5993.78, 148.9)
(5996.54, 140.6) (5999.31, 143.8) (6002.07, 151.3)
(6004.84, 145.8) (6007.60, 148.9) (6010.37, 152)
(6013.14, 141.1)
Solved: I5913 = -2.6 Angstrom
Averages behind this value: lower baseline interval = 123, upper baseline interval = 149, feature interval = 143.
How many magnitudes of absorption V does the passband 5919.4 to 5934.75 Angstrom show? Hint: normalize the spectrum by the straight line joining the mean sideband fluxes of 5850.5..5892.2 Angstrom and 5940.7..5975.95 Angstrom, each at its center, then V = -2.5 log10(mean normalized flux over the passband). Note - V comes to 0.04 mag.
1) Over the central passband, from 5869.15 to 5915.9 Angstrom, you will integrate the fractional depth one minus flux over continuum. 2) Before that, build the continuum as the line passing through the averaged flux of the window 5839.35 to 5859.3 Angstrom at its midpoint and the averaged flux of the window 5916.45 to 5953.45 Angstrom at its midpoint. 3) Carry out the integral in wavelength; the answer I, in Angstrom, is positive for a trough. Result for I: 3.5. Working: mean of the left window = 151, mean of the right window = 147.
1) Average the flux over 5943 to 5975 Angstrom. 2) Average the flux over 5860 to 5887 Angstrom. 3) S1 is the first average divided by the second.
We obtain 1.0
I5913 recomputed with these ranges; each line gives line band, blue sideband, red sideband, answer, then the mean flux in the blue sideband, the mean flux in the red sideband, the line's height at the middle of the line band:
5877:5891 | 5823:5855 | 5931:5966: 1.7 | 154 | 145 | 150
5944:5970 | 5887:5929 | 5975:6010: -0.5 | 138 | 151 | 146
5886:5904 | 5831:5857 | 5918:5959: 2.9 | 153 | 145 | 149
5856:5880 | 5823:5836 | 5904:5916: 0.1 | 155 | 144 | 150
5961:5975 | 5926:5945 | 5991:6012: -1.2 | 143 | 148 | 145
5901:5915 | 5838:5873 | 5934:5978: 0.8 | 150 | 150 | 150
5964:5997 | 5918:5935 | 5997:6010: -2.3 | 143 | 147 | 146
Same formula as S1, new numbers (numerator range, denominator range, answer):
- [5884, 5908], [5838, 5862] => 0.84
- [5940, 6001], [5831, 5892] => 1.04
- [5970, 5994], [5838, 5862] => 1.04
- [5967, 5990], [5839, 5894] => 1.09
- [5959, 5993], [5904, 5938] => 1.08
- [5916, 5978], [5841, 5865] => 1.00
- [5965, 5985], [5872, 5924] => 1.13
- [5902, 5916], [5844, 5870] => 0.96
